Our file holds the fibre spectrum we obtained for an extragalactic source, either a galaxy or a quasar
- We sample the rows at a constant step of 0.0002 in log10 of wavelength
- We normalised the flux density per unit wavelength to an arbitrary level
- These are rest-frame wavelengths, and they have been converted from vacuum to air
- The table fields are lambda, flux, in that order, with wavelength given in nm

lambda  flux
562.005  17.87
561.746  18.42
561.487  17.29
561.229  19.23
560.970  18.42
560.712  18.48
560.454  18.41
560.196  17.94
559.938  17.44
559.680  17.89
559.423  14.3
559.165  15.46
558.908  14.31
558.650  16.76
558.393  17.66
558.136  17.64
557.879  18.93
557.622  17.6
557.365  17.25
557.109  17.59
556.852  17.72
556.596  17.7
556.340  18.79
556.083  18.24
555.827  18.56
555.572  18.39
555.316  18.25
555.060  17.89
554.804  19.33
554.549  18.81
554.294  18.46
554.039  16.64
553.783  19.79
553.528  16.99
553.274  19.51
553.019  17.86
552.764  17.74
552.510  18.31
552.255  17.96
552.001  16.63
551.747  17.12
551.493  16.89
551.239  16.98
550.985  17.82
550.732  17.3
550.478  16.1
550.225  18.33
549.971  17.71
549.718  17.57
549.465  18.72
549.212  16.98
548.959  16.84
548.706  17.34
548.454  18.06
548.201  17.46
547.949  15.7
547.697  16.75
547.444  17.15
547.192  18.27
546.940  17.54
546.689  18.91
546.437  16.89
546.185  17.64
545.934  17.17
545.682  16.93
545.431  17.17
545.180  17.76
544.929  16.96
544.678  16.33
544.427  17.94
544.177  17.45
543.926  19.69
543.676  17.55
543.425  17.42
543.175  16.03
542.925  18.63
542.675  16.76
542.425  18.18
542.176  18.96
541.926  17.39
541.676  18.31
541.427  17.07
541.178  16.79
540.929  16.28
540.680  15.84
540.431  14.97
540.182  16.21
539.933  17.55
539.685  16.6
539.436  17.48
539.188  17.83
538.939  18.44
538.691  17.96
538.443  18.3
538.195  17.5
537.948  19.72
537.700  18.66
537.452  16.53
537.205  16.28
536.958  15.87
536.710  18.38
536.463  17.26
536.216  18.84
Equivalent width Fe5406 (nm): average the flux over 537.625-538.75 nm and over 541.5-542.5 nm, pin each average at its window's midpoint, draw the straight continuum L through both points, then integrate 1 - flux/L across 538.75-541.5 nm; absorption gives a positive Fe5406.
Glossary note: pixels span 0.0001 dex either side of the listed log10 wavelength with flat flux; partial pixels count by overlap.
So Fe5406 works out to 0.22 nm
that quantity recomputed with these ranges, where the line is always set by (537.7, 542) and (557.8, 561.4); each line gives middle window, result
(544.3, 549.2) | 0.012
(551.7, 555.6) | -0.177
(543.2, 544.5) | -0.039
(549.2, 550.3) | -0.038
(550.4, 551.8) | 0.022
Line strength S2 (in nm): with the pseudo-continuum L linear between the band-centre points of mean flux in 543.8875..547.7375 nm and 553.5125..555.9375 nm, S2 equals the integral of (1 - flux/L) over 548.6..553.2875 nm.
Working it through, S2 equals 0.13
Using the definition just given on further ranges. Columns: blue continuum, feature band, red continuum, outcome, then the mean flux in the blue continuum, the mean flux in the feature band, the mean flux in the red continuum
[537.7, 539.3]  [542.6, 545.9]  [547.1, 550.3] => 0.07 nm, 18.3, 17.4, 17.4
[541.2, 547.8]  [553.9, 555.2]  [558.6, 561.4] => -0.07 nm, 17.6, 18.2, 17.2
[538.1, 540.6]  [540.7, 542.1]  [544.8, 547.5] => 0.02 nm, 17.2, 17.1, 17.5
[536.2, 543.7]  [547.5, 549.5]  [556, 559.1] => 0.03 nm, 17.4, 17.2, 17.5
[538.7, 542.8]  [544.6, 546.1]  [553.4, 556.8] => 0.04 nm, 17.2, 17.1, 18.3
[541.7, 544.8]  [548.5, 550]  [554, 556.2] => 0.04 nm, 17.7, 17.5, 18.4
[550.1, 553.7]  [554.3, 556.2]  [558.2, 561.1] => -0.13 nm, 17.6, 18.5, 17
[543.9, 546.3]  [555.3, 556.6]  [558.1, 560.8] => -0.10 nm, 17.4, 18.4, 16.9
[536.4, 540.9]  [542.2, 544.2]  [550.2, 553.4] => -0.05 nm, 17.3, 17.8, 17.6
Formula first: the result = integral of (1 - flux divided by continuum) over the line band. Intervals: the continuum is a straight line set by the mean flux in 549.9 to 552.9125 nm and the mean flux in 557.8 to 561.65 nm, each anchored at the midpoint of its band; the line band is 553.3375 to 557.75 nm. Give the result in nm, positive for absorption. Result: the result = -0.195 nm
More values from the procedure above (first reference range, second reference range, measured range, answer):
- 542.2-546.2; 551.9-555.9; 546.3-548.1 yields 0.04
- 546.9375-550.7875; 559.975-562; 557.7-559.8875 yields 0.17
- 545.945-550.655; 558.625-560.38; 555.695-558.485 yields -0.24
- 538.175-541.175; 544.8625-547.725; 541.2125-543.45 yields -0.05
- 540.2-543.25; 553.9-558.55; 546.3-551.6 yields 0.05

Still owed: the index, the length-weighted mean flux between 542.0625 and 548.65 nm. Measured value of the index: 17.5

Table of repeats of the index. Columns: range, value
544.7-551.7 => 17.3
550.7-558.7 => 17.9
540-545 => 17.2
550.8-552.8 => 17.4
